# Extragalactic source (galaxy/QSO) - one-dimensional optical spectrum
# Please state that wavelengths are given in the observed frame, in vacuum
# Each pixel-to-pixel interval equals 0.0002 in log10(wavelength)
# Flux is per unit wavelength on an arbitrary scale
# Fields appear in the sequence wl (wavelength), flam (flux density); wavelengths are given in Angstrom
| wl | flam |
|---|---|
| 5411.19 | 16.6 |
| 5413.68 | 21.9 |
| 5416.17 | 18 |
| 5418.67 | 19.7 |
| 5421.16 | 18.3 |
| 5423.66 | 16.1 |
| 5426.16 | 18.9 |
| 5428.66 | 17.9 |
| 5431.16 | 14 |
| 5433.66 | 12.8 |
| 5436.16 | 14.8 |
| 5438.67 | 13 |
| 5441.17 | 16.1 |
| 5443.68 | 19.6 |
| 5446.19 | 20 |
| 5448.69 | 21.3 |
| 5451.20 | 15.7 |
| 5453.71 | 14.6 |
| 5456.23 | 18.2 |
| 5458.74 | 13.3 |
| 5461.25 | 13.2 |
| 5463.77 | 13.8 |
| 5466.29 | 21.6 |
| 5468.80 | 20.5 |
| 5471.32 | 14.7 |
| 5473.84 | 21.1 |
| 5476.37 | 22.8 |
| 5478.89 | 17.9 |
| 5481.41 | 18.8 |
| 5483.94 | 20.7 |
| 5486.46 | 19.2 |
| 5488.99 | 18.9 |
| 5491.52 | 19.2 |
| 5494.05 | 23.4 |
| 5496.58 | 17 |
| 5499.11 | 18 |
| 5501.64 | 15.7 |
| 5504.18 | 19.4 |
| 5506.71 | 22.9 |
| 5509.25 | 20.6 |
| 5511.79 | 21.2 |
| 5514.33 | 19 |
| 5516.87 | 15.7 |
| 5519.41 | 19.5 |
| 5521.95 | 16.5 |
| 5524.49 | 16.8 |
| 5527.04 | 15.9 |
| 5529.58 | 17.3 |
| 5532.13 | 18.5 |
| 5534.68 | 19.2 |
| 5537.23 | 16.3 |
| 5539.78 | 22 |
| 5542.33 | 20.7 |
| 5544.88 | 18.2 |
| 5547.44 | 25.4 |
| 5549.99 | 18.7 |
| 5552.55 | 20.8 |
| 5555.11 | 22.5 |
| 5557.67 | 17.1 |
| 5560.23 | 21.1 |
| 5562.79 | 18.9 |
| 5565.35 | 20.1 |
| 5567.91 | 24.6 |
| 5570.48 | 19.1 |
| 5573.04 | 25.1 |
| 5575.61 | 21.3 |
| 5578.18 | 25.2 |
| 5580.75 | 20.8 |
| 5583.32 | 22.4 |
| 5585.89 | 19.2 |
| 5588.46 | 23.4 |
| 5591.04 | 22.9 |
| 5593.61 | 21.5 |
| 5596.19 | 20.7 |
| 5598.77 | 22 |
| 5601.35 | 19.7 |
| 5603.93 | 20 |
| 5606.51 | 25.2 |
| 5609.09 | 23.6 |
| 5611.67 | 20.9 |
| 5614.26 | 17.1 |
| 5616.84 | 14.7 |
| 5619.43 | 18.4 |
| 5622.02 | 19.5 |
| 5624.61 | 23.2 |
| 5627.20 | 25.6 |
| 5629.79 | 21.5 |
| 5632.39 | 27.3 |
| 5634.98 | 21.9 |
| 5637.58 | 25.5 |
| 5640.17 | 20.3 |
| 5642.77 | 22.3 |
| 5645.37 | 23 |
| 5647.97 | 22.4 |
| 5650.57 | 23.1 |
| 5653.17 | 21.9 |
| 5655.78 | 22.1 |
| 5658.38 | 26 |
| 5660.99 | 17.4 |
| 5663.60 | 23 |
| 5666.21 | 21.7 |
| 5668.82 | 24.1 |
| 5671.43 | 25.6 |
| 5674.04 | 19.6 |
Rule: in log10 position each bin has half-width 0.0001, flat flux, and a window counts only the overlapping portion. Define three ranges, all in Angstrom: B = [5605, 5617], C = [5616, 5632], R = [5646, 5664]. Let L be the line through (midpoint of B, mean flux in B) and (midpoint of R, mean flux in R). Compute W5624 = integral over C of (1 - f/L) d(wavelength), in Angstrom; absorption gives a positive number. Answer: 0.2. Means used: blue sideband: 20.8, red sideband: 22.3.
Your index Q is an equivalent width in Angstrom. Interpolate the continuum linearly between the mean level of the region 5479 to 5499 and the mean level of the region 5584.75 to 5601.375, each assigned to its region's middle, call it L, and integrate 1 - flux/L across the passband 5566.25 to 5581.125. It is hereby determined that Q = -1.2 Angstrom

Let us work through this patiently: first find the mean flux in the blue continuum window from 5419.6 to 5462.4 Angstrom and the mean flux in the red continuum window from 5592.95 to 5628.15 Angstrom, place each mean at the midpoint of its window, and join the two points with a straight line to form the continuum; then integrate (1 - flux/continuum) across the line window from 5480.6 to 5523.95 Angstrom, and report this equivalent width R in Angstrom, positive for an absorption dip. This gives -2.8 Angstrom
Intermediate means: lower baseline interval 16.4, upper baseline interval 20.8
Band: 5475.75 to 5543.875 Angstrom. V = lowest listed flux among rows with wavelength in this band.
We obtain 15.7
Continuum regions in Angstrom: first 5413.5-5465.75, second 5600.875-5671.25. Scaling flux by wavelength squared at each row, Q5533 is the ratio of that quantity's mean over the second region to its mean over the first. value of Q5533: 1.42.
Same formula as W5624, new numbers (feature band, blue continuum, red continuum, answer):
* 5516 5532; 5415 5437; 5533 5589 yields 2.2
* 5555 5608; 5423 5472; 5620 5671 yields -2.1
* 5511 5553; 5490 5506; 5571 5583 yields 3.6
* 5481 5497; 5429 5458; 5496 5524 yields -1.6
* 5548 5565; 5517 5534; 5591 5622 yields -1.4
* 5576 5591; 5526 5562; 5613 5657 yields -1.2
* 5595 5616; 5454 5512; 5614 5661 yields 0.3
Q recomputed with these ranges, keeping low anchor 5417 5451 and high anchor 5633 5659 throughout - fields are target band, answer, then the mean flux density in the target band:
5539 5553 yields -0.5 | 20.9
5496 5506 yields 0.6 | 17.9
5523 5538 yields 1.8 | 17.4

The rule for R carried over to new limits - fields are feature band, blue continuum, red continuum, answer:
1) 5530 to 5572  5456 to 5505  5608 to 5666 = -0.5 Angstrom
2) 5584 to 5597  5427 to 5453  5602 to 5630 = -0.9 Angstrom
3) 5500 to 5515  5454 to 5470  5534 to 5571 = -1.0 Angstrom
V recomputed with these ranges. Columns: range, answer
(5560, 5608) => 18.9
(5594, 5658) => 14.7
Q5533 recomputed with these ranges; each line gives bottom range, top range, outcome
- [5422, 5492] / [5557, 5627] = 1.27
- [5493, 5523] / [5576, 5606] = 1.17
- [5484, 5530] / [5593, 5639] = 1.20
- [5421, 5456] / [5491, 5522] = 1.18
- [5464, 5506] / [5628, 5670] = 1.26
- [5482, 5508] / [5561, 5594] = 1.16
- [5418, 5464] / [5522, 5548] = 1.18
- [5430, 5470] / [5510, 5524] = 1.15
